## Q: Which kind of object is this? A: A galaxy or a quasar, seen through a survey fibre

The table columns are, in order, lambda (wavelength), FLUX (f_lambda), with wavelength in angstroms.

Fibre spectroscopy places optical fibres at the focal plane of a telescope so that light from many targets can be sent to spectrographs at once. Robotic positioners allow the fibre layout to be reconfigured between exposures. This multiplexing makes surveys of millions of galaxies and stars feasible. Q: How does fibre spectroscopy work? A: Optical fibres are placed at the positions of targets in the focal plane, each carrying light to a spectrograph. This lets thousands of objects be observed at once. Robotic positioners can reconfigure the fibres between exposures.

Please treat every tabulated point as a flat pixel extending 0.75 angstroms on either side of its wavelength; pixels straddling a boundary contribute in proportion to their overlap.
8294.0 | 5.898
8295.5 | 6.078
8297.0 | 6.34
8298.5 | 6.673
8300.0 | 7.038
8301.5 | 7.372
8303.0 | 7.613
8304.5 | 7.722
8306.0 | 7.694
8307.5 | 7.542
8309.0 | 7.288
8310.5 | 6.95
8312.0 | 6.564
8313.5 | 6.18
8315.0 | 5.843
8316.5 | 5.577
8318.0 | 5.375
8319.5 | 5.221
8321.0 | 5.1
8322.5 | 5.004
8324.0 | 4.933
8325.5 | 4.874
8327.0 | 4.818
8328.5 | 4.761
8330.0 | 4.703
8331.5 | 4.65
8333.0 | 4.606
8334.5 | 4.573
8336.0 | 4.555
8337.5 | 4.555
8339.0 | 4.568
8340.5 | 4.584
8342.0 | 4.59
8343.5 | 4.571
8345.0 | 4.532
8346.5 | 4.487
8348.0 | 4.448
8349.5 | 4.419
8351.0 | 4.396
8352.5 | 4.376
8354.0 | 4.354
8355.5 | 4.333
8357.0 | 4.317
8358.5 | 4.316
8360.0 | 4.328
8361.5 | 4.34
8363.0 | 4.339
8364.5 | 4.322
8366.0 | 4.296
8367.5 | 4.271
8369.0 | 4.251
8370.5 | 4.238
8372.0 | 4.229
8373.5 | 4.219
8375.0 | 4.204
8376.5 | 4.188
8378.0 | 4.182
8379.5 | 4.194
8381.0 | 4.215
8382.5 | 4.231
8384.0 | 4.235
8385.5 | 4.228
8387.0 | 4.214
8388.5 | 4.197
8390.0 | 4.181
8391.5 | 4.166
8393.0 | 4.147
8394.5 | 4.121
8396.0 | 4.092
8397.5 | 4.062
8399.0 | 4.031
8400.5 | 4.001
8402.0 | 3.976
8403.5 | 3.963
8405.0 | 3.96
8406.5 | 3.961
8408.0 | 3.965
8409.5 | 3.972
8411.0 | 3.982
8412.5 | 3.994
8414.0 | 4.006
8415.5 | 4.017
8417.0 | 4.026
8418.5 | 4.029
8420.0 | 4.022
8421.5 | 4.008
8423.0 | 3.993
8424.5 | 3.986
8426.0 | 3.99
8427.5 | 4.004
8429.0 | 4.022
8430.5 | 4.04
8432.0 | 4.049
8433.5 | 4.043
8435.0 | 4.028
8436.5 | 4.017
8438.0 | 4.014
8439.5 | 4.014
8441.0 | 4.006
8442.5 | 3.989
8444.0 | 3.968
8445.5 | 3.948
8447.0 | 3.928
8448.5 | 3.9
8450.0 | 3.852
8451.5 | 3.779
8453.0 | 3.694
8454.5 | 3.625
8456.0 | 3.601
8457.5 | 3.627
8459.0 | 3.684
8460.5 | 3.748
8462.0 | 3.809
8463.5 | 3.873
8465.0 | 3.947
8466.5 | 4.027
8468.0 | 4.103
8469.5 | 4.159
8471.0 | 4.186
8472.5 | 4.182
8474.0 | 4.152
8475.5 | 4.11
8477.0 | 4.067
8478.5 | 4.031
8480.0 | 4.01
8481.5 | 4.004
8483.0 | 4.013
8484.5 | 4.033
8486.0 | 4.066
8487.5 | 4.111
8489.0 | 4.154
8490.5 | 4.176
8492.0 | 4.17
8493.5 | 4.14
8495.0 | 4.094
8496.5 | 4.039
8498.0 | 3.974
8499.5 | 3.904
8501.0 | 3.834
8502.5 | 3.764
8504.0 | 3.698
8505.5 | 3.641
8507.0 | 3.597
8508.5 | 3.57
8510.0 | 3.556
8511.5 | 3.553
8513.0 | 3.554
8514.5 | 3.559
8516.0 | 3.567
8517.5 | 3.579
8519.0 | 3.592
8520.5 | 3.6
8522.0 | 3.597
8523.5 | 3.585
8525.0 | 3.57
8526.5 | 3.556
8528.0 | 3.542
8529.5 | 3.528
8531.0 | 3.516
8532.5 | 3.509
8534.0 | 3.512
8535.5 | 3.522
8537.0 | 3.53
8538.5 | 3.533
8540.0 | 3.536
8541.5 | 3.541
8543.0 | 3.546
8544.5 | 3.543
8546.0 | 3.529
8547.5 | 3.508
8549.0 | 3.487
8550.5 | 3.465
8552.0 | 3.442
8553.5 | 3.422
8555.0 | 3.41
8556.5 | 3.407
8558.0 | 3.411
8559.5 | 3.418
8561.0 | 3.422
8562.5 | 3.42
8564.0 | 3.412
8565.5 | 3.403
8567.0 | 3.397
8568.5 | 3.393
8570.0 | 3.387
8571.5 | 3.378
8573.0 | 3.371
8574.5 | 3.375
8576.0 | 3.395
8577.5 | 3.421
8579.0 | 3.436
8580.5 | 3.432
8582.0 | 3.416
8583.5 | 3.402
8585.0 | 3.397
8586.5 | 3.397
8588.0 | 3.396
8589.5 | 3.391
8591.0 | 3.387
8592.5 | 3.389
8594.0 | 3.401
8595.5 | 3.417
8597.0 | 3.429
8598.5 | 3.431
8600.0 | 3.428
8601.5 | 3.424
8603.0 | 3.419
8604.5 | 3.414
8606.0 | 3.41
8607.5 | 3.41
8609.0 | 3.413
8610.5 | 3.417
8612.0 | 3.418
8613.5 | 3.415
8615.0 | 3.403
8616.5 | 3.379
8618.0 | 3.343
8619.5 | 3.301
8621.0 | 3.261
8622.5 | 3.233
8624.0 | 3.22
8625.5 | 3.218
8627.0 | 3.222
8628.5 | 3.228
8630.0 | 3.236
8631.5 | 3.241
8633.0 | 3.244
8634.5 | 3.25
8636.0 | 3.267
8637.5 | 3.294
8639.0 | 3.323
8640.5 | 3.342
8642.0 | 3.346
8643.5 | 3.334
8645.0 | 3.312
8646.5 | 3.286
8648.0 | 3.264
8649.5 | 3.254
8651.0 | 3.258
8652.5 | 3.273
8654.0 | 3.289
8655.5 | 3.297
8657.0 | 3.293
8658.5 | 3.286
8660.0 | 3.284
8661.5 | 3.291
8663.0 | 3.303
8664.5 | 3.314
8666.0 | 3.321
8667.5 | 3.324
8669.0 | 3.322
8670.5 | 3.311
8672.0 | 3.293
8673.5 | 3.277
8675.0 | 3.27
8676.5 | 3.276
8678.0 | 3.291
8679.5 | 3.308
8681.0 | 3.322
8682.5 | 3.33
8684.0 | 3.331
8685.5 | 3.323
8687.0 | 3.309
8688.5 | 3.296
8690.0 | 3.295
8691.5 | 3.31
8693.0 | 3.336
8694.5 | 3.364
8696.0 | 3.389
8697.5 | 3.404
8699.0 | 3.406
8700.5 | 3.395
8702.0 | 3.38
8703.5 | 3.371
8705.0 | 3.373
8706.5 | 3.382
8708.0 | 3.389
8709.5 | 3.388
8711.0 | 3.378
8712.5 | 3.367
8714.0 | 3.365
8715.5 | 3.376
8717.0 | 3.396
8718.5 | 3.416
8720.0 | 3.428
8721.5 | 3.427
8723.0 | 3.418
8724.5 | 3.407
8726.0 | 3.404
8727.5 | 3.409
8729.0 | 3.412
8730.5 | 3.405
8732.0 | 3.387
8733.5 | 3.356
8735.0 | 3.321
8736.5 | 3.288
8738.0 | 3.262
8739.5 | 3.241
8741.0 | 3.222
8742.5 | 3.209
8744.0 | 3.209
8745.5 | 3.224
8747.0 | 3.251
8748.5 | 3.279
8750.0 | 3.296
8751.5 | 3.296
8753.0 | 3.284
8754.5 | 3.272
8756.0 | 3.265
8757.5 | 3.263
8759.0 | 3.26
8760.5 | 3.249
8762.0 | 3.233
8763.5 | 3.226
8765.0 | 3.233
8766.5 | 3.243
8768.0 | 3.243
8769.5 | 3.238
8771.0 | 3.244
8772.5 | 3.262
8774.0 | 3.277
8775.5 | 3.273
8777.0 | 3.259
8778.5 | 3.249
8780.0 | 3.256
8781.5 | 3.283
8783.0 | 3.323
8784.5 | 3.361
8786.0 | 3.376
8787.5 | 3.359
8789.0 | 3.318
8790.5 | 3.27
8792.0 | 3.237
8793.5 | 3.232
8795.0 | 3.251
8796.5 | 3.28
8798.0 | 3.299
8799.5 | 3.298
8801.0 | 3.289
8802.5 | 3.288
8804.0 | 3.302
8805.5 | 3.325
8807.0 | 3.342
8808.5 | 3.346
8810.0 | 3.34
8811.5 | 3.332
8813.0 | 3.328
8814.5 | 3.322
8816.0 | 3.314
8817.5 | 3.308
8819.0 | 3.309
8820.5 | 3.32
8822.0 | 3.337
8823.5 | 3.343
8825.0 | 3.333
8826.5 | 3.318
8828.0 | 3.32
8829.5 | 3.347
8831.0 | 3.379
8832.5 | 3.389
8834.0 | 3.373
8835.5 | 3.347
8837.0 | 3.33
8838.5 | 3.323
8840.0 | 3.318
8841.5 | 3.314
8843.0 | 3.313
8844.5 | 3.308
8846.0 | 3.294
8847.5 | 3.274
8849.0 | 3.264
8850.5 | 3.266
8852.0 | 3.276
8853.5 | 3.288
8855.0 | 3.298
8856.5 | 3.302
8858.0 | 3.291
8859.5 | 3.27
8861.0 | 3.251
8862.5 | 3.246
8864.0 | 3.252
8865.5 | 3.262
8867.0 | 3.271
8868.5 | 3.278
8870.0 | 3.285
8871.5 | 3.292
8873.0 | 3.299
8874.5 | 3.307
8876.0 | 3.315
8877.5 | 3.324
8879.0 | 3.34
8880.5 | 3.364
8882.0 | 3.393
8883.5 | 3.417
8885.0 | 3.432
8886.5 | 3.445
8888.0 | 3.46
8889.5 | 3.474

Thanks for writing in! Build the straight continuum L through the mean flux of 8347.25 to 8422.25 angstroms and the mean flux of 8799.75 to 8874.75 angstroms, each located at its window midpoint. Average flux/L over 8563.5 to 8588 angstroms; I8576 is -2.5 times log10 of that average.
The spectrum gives 0.12 mag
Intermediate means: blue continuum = 4.17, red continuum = 3.31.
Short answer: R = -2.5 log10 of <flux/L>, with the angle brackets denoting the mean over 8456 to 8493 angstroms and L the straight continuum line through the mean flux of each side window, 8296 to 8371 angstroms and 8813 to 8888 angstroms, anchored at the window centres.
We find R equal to 0.17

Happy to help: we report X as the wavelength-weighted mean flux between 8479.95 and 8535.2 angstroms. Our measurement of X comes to 3.76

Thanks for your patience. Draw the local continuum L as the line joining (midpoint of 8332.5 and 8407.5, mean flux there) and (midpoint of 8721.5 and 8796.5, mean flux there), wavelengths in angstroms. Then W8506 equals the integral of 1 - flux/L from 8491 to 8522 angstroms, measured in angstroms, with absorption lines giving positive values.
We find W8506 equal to 1.5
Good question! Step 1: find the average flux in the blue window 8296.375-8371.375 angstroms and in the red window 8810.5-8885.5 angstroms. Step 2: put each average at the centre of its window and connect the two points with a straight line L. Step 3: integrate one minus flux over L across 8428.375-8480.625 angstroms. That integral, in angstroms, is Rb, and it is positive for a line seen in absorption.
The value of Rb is 9.0 angstroms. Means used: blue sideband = 5.21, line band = 3.95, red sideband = 3.32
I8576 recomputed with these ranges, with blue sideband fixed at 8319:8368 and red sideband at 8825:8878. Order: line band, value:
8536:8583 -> 0.17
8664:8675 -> 0.14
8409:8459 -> 0.10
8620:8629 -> 0.19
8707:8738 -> 0.07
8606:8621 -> 0.15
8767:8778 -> 0.08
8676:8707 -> 0.11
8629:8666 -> 0.16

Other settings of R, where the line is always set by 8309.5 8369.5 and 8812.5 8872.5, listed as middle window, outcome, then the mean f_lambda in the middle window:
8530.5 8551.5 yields 0.192 mag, 3.52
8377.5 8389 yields 0.111 mag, 4.21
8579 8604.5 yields 0.186 mag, 3.41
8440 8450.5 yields 0.138 mag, 3.95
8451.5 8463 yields 0.201 mag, 3.69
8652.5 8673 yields 0.164 mag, 3.3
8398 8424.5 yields 0.149 mag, 3.99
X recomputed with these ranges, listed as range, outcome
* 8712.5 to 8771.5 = 3.31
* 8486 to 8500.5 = 4.08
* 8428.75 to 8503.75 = 3.97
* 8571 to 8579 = 3.39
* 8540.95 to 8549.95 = 3.52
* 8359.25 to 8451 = 4.09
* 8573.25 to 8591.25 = 3.4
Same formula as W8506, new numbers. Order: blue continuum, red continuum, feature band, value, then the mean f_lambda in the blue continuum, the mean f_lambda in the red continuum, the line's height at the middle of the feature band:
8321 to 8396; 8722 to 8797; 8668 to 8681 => 0.8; 4.41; 3.29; 3.53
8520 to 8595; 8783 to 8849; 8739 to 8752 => 0.4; 3.46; 3.32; 3.36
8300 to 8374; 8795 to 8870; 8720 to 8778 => 5.1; 5.11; 3.31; 3.61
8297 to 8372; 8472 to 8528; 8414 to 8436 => 2.2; 5.19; 3.84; 4.46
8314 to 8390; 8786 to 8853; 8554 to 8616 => 8.1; 4.53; 3.31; 3.92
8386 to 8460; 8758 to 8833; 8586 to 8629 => 3.2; 3.98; 3.3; 3.64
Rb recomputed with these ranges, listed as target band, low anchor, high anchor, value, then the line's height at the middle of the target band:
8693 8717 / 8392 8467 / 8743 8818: 0.31 angstroms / 3.43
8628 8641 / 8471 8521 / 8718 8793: 1.11 angstroms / 3.57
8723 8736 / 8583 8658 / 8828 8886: -0.24 angstroms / 3.33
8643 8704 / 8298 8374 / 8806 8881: 9.51 angstroms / 3.93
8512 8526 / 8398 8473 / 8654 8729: 0.67 angstroms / 3.76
